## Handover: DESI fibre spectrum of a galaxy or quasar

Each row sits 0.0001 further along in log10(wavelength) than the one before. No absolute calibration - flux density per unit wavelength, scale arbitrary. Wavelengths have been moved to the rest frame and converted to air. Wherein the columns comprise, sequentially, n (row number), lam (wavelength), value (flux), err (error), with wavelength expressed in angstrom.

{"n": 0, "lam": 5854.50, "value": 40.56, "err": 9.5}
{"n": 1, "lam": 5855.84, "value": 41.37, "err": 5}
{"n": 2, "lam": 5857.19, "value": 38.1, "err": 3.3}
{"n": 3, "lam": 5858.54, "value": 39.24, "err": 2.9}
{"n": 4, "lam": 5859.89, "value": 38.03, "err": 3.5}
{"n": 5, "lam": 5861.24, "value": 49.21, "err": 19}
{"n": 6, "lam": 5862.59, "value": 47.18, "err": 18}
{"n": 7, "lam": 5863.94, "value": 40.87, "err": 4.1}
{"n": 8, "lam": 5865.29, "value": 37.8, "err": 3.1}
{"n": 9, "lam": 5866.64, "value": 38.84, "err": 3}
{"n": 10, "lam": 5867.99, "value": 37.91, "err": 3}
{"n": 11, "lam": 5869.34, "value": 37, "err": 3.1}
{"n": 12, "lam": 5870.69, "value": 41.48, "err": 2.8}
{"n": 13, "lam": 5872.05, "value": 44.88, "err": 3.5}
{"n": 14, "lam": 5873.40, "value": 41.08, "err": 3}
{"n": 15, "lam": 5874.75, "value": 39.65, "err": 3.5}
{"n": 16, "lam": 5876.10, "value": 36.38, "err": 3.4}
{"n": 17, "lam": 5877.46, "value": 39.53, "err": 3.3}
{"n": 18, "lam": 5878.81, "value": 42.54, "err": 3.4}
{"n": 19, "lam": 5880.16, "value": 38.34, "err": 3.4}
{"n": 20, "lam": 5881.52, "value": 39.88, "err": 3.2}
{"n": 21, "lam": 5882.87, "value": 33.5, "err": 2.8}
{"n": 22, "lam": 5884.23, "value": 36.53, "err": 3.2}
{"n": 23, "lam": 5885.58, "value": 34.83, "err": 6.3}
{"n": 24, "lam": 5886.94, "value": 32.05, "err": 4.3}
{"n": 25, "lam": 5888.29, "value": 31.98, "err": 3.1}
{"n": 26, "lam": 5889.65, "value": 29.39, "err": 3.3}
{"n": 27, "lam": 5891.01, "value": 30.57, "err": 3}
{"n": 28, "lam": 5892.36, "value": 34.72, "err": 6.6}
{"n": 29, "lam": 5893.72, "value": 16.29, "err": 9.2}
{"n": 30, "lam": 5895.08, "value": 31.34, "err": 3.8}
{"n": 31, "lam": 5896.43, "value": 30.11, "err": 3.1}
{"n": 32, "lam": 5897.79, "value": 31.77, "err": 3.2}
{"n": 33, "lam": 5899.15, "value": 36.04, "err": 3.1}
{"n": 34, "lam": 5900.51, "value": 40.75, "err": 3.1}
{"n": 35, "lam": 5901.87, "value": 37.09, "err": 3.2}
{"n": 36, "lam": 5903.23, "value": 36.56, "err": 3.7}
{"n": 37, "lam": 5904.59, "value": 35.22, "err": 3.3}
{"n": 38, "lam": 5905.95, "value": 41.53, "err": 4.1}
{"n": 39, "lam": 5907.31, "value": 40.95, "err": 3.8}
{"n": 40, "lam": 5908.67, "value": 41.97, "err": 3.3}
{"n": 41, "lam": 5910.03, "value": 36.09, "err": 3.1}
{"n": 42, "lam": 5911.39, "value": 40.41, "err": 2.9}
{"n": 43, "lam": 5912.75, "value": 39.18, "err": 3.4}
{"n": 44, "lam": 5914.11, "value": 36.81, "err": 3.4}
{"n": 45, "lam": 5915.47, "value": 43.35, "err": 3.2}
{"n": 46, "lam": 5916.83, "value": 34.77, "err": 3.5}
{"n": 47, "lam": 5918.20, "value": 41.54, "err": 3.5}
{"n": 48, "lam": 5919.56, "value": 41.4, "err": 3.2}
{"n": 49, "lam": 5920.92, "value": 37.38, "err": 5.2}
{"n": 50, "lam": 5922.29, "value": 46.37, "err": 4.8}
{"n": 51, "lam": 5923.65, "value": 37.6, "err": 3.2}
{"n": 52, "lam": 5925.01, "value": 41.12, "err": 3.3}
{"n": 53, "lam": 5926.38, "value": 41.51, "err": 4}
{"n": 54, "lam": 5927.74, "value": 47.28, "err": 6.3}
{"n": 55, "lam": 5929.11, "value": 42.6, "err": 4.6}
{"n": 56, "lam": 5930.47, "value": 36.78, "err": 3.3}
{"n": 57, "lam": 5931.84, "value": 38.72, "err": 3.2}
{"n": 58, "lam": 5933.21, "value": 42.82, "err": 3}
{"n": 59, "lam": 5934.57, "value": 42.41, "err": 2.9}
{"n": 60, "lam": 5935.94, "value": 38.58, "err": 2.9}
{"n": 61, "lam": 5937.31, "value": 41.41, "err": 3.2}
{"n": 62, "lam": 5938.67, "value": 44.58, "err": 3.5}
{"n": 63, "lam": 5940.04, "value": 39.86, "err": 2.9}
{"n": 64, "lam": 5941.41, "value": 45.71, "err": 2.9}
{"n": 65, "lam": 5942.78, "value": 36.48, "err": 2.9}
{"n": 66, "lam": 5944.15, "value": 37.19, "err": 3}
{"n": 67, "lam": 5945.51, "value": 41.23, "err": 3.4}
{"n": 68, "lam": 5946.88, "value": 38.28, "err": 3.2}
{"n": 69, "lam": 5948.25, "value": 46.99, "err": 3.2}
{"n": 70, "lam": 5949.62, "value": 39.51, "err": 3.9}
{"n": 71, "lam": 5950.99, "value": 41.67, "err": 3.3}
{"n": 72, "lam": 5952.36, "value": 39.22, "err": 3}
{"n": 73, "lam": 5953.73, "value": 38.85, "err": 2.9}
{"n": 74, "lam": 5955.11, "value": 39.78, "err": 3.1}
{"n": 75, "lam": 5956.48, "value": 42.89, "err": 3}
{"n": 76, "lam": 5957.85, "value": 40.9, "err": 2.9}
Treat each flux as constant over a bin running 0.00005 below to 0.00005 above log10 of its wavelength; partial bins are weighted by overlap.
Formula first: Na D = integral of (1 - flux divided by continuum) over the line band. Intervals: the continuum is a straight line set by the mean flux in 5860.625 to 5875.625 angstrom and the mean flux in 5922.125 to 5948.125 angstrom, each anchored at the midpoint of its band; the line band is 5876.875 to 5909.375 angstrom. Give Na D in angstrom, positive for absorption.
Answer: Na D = 4.8 angstrom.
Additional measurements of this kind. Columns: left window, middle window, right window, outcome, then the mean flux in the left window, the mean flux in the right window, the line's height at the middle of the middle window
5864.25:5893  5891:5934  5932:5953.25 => 1.39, 37.1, 41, 39.2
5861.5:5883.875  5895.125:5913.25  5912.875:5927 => 1.26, 39.9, 40.1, 40.1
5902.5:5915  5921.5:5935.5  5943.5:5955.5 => -0.74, 38.8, 40.3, 39.6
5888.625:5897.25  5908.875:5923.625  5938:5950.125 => -2.24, 28.9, 41.1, 34.5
